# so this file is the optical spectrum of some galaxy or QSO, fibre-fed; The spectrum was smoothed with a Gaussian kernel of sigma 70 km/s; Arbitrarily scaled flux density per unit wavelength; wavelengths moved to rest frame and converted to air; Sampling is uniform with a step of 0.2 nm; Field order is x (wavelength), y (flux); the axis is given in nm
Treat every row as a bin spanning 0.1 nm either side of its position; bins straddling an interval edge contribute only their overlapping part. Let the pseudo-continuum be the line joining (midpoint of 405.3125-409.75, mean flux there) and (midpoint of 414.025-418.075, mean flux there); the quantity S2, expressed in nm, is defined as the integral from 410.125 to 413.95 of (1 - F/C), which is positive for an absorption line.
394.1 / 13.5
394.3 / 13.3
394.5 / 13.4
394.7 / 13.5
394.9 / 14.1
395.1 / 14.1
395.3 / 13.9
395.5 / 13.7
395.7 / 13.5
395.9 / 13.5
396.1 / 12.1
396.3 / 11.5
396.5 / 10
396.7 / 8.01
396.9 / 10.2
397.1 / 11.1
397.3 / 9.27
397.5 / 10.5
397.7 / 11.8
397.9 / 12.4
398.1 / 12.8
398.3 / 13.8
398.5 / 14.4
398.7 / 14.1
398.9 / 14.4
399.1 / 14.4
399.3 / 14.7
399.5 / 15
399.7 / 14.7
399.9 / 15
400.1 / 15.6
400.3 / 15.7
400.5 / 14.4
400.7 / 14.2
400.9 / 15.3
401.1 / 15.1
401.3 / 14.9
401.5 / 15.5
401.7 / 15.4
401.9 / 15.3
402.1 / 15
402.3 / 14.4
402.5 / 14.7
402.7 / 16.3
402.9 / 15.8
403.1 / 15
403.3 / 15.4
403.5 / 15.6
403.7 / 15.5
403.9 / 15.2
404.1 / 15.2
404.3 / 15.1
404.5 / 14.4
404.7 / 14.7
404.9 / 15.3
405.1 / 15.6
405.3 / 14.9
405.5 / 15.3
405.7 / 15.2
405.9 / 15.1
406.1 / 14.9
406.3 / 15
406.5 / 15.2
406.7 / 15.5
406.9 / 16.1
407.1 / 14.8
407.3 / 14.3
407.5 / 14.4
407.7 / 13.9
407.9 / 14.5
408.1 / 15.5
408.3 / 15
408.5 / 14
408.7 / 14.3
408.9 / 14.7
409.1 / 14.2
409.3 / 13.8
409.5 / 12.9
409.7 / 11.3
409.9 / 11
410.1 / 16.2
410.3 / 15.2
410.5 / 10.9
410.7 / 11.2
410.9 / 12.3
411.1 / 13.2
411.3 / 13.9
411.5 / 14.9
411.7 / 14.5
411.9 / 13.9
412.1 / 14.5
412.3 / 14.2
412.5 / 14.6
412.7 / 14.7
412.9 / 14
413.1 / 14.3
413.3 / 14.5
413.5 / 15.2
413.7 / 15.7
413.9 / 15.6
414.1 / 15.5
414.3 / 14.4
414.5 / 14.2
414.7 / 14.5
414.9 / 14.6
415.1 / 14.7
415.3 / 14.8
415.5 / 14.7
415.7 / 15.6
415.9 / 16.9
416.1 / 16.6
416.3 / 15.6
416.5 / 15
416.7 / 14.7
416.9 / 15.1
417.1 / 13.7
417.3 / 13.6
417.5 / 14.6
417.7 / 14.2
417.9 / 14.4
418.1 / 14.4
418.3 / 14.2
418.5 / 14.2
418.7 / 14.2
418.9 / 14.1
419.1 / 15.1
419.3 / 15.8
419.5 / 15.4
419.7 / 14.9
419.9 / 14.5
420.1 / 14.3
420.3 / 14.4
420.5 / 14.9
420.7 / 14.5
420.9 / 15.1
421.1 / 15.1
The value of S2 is 0.17 nm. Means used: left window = 14.6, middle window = 14.1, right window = 14.9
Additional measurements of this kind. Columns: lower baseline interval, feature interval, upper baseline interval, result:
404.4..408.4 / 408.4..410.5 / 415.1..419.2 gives 0.18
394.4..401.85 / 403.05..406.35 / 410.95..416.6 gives -0.27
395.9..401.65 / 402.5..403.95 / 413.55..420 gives -0.19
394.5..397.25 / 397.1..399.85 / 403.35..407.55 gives -0.03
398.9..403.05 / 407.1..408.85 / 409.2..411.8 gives -0.11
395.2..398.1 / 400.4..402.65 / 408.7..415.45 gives -0.47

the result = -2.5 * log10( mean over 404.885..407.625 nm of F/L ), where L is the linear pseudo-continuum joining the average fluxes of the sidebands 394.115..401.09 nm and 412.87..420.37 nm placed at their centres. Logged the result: -0.09 mag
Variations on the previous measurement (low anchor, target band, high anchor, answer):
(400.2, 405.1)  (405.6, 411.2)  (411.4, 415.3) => 0.06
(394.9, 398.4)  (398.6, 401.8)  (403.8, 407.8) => -0.14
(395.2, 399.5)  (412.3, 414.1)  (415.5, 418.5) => -0.03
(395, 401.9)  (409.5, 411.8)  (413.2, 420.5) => 0.10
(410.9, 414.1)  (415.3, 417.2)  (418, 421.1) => -0.05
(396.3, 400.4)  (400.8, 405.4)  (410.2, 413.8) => -0.15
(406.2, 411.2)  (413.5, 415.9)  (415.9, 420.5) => -0.04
